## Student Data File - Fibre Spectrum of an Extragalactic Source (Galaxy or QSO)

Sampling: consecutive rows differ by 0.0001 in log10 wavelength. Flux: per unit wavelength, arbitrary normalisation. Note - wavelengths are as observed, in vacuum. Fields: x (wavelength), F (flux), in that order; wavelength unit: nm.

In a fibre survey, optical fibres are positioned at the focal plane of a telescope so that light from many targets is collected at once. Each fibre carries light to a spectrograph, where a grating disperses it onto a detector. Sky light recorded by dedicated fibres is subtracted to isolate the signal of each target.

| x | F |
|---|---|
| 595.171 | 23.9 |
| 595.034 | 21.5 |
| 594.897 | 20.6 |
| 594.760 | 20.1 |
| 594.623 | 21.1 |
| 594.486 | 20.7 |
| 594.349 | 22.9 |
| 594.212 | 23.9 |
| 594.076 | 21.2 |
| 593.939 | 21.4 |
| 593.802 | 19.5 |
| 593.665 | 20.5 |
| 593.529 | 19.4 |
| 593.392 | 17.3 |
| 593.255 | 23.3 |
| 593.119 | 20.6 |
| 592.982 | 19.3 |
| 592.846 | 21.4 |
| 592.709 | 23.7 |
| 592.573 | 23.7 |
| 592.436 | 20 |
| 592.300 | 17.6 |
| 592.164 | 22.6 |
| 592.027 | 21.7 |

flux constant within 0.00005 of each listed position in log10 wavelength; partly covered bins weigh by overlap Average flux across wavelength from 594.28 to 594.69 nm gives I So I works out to 21.5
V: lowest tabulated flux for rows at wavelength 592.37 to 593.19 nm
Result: 19.3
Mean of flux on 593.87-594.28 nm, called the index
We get 22.2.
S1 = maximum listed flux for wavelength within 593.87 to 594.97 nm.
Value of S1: 23.9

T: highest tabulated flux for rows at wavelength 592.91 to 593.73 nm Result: 23.3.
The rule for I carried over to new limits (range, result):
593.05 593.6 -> 20.2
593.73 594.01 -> 20.4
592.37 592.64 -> 21.8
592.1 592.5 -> 20.1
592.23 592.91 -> 21.3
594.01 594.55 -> 22.2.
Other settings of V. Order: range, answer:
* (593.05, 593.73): 17.3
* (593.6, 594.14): 19.5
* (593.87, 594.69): 20.7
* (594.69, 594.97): 20.1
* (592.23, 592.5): 17.6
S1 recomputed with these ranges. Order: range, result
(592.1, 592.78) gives 23.7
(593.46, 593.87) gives 20.5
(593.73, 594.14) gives 21.4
